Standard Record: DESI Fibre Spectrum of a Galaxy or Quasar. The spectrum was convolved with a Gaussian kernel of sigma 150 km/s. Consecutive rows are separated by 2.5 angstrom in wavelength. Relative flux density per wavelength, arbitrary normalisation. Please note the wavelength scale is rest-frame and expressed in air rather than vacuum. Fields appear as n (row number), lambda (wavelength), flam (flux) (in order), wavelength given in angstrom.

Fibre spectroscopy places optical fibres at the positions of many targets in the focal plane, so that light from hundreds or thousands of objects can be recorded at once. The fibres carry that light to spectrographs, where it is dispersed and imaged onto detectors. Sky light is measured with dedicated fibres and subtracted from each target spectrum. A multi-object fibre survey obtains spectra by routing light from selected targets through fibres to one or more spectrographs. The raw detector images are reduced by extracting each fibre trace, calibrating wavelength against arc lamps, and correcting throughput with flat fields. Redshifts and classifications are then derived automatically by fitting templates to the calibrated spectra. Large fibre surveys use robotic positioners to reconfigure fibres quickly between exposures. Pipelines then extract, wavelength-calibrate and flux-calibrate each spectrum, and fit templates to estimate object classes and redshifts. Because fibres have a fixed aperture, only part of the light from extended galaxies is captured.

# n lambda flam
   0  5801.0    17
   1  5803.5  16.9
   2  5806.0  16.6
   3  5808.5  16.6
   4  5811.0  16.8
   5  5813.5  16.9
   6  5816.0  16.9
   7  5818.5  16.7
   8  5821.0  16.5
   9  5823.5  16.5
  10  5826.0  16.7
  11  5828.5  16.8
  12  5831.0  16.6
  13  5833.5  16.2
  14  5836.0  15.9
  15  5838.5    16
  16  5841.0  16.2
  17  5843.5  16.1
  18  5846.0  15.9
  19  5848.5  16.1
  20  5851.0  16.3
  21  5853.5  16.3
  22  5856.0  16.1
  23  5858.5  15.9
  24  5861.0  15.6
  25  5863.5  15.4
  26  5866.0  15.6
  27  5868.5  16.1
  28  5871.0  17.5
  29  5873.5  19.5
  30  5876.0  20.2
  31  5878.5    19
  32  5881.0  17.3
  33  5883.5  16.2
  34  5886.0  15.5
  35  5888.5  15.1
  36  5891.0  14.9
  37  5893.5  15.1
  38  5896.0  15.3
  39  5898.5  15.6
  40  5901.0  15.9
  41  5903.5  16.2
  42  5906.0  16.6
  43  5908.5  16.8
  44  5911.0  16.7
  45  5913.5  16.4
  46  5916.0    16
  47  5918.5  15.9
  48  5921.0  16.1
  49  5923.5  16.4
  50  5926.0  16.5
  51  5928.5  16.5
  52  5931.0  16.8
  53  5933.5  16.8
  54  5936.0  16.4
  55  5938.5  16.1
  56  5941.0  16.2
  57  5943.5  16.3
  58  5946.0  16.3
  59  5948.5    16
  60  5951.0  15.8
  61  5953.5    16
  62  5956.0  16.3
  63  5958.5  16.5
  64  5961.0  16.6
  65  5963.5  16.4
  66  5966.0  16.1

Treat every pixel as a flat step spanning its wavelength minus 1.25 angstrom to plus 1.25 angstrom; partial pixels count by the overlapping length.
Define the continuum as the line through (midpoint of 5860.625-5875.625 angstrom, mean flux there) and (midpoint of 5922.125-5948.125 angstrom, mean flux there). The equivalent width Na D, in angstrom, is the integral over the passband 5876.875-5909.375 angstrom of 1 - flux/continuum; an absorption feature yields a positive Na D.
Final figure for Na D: 1.1 angstrom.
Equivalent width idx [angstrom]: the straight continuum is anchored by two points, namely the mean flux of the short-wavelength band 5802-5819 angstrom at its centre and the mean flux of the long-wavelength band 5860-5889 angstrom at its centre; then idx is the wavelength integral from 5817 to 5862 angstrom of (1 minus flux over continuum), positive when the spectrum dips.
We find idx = 1.64 angstrom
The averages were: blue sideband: 16.8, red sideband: 17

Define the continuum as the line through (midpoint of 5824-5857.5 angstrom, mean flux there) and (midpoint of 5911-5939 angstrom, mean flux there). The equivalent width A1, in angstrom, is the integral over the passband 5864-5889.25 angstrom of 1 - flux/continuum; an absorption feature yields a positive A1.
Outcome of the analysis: -1.4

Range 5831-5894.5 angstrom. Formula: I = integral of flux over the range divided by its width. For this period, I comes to 16.4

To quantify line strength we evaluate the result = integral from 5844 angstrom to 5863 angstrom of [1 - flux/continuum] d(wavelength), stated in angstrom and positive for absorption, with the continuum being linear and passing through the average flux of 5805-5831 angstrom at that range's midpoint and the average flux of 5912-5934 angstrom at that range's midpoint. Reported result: 0.66 angstrom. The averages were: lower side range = 16.7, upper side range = 16.4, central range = 16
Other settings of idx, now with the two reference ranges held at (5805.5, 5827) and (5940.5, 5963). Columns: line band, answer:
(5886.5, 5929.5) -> 1.02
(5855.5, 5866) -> 0.53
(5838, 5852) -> 0.42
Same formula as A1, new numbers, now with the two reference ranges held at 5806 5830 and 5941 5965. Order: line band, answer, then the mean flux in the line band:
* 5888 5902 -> 1.0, 15.3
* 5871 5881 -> -1.5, 19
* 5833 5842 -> 0.3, 16.1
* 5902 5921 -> 0.0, 16.3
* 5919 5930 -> 0.0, 16.4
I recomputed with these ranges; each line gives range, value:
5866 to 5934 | 16.5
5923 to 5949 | 16.4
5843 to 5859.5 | 16.1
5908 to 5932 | 16.4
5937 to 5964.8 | 16.2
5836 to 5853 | 16.1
